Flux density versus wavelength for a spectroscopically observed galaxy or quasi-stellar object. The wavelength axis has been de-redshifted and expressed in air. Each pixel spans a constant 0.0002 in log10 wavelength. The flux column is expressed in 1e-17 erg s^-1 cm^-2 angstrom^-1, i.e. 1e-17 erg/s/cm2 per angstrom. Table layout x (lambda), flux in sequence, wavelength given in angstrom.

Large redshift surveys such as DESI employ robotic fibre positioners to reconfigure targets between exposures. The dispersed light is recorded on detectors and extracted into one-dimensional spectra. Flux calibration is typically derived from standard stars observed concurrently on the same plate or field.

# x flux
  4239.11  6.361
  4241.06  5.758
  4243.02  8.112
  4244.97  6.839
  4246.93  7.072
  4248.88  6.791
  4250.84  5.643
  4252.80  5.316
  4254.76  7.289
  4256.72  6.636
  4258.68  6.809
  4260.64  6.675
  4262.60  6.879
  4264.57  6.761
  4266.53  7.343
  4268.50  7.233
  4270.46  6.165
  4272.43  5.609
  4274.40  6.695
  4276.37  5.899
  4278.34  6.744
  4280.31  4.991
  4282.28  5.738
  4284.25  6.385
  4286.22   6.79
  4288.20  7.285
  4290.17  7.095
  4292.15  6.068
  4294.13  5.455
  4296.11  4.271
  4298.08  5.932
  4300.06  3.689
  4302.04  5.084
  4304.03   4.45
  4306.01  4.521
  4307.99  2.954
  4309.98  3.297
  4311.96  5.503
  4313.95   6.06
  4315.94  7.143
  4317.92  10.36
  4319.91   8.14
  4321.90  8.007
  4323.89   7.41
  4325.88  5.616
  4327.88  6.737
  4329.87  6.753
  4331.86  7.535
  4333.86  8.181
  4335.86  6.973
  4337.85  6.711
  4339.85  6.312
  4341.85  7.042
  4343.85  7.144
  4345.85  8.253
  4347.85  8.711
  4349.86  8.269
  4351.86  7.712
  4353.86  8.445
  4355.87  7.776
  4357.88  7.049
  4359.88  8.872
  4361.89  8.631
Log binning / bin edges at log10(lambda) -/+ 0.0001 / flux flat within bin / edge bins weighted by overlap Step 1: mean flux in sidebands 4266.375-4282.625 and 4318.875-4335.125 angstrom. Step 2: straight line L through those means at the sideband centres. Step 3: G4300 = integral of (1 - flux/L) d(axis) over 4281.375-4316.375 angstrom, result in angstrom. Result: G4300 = 6.8 angstrom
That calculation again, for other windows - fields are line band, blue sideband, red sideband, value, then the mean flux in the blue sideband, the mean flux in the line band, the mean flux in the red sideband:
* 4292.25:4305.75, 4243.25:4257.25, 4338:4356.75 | 4.3 angstrom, 6.59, 4.88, 7.69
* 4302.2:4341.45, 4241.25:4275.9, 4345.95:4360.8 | 6.3 angstrom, 6.66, 6.44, 8.12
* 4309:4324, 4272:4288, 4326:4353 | -0.1 angstrom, 6.18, 6.97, 7.36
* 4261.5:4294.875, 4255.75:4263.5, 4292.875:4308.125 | -3.8 angstrom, 6.75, 6.43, 4.66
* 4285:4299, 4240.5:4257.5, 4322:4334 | 1.5 angstrom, 6.62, 6.13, 7.03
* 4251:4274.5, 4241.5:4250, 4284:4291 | 1.5 angstrom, 7.08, 6.58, 6.94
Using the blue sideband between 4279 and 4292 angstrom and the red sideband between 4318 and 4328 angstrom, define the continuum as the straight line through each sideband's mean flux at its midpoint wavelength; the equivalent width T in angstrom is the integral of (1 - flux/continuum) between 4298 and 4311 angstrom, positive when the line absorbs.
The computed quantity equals 5.19 angstrom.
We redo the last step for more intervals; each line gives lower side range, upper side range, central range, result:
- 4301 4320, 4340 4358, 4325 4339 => -0.2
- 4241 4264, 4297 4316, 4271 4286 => -0.8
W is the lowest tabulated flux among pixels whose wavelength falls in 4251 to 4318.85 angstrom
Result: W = 2.954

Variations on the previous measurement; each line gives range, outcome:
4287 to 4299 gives 4.271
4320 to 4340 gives 5.616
